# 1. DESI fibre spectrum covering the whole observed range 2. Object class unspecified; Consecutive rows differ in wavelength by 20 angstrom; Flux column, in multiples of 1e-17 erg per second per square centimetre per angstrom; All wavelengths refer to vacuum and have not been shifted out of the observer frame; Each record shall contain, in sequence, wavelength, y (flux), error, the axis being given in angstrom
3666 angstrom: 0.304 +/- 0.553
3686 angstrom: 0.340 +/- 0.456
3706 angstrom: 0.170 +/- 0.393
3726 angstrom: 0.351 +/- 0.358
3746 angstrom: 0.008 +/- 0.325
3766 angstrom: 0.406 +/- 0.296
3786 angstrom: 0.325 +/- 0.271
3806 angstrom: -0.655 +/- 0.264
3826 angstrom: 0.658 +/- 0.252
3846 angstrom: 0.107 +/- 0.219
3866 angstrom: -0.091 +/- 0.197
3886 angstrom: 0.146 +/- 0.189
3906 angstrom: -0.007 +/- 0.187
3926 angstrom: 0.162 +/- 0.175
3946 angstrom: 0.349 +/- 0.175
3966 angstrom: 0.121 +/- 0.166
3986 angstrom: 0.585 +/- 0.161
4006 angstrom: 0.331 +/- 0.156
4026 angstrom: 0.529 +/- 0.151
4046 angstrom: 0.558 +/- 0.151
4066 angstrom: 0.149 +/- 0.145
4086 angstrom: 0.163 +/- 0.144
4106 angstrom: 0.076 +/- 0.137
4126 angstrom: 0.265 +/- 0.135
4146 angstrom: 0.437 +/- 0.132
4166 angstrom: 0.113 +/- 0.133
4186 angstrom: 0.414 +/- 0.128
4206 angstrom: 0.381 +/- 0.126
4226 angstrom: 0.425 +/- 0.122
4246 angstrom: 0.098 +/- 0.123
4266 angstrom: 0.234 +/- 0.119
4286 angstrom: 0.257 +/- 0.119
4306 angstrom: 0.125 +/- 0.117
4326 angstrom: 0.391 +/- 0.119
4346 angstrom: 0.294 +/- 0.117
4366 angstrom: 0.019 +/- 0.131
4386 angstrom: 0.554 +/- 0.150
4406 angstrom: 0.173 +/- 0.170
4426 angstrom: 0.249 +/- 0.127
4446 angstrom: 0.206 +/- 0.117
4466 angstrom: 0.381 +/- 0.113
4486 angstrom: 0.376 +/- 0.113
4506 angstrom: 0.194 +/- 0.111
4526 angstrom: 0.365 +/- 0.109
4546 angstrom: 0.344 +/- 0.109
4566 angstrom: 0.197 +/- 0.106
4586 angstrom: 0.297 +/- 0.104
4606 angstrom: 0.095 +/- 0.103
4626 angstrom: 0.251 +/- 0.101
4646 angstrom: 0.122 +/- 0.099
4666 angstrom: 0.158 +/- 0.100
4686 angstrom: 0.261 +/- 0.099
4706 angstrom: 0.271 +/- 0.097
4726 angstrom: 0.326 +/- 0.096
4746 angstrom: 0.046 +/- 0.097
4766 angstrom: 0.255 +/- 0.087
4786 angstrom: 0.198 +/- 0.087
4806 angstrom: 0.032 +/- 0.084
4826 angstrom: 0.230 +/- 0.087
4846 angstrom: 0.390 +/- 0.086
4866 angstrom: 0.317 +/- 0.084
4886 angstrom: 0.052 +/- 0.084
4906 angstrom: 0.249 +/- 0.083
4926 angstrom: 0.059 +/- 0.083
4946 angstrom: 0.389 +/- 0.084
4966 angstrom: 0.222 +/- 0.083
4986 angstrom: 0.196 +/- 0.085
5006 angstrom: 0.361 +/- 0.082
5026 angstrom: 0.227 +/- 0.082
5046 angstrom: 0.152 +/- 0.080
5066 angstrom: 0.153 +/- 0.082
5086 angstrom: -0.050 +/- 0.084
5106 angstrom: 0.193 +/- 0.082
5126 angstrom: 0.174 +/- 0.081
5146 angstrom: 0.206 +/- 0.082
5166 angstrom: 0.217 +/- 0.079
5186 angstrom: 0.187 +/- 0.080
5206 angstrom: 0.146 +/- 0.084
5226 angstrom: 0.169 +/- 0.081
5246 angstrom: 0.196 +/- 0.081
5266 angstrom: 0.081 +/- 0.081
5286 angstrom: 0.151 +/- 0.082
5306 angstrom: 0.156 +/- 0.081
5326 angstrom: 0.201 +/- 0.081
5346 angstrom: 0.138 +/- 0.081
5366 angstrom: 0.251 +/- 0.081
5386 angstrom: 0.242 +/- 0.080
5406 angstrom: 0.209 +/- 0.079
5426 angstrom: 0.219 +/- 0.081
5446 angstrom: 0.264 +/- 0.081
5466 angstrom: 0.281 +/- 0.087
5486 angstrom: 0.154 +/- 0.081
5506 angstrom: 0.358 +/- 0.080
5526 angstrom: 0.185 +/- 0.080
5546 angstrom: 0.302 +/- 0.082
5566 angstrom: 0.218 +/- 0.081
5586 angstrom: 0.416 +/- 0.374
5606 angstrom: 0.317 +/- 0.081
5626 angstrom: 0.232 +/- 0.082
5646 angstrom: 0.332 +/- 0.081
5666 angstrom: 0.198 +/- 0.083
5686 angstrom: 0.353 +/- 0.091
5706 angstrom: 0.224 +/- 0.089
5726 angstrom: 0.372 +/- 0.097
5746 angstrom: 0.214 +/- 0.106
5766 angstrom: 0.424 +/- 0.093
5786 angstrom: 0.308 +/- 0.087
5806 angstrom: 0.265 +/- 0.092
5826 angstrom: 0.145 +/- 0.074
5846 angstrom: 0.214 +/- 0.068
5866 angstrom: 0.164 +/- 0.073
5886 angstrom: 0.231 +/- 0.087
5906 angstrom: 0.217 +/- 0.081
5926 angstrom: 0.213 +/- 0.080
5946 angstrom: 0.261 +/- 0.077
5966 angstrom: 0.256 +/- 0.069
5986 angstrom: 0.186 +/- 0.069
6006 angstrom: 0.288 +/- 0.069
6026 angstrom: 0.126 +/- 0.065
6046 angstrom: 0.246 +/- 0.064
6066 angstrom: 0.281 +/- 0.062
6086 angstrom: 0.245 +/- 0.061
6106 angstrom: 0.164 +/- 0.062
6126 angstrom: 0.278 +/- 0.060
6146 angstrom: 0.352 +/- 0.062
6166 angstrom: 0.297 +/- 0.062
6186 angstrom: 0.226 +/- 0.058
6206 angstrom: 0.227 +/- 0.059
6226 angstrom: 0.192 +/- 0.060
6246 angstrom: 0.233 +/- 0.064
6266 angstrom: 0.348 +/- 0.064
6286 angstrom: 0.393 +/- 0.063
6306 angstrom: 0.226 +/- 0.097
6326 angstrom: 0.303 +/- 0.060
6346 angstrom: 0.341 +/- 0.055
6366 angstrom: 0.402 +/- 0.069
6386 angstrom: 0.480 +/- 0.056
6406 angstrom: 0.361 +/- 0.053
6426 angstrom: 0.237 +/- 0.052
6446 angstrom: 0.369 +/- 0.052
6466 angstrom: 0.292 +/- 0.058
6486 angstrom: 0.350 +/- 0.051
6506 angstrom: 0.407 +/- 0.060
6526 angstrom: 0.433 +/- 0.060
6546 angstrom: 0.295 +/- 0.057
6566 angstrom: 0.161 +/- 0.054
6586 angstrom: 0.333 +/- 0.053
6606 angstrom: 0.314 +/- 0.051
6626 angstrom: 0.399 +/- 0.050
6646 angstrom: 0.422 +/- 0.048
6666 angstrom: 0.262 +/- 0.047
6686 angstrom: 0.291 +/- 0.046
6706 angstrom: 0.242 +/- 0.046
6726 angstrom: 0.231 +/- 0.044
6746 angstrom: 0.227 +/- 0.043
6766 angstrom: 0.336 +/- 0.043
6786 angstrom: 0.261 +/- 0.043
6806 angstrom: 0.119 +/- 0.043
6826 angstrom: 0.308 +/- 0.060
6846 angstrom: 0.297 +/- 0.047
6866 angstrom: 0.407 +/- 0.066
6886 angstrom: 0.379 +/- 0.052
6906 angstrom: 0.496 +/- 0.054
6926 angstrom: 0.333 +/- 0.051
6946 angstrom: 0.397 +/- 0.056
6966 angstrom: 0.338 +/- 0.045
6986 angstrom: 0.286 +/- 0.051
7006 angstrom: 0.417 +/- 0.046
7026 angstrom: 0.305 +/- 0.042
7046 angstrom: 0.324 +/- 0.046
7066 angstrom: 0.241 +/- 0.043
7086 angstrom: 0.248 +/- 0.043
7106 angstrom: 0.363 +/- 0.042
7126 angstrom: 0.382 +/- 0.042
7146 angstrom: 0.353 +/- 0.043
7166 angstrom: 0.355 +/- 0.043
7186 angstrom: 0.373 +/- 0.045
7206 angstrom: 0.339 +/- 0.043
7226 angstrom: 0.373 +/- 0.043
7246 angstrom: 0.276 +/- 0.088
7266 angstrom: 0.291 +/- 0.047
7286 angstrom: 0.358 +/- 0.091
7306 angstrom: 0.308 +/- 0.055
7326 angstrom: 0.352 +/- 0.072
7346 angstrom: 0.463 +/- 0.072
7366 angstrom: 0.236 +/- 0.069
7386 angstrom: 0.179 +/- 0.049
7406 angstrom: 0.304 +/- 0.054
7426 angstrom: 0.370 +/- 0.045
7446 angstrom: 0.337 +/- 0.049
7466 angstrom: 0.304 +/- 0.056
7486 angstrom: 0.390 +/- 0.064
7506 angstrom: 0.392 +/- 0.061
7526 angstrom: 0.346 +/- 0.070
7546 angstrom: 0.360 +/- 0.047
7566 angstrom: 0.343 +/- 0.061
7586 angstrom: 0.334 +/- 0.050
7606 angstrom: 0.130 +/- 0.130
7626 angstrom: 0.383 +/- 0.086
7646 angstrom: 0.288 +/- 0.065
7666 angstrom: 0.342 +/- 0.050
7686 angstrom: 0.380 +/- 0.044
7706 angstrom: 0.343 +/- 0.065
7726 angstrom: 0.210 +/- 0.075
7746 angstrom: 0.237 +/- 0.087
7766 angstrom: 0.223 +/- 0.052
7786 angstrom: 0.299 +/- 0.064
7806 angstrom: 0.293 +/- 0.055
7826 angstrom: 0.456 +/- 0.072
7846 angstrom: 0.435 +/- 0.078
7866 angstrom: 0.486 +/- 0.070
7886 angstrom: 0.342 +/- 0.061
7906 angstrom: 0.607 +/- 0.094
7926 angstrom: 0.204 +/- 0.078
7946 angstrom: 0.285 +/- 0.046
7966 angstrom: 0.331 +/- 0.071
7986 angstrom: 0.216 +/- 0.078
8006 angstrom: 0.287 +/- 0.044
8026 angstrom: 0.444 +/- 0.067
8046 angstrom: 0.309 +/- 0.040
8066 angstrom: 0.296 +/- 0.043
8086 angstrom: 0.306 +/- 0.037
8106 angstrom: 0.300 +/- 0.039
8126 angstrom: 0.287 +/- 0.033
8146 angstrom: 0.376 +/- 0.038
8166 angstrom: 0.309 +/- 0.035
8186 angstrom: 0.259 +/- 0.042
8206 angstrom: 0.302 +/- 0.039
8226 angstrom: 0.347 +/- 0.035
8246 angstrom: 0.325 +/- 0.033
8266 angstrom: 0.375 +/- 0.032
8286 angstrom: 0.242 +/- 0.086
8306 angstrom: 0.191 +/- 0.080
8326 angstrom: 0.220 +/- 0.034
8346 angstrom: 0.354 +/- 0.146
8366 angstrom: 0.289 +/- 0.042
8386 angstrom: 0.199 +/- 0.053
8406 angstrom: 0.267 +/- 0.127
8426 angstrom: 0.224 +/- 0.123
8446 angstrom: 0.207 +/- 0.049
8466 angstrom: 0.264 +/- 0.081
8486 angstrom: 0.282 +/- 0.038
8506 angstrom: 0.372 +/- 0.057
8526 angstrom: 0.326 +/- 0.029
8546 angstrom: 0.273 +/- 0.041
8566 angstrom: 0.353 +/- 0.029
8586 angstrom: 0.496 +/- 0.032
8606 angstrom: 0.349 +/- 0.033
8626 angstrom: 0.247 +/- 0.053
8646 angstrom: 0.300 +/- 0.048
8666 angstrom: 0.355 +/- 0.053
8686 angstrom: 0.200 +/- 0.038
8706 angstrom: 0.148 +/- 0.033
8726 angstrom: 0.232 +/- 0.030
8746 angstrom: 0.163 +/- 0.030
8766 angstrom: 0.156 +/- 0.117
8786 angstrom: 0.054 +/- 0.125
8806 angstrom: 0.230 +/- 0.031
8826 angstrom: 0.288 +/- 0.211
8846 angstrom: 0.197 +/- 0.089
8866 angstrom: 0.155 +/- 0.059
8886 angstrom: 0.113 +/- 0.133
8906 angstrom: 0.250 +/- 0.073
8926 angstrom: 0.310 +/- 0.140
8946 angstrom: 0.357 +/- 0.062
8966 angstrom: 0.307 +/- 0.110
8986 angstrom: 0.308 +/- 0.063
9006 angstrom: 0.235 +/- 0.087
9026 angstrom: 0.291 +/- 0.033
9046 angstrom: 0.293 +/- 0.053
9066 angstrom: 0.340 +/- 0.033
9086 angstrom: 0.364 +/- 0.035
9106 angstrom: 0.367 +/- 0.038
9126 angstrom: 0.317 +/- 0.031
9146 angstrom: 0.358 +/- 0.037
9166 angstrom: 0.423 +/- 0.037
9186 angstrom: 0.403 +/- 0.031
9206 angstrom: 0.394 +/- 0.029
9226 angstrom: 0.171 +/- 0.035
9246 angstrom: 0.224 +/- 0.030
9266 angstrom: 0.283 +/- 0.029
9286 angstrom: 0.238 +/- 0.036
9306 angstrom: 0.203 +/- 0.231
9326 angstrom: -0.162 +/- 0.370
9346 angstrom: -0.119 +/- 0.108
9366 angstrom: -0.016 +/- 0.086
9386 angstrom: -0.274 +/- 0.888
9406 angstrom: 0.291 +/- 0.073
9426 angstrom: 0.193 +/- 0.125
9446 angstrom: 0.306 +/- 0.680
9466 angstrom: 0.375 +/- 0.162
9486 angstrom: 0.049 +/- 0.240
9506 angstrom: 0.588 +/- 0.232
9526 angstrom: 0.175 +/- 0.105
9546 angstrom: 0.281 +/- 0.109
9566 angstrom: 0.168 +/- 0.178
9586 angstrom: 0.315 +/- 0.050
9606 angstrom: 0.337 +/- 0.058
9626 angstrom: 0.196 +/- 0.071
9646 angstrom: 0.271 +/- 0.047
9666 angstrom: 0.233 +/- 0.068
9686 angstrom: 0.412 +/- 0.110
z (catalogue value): 0.71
